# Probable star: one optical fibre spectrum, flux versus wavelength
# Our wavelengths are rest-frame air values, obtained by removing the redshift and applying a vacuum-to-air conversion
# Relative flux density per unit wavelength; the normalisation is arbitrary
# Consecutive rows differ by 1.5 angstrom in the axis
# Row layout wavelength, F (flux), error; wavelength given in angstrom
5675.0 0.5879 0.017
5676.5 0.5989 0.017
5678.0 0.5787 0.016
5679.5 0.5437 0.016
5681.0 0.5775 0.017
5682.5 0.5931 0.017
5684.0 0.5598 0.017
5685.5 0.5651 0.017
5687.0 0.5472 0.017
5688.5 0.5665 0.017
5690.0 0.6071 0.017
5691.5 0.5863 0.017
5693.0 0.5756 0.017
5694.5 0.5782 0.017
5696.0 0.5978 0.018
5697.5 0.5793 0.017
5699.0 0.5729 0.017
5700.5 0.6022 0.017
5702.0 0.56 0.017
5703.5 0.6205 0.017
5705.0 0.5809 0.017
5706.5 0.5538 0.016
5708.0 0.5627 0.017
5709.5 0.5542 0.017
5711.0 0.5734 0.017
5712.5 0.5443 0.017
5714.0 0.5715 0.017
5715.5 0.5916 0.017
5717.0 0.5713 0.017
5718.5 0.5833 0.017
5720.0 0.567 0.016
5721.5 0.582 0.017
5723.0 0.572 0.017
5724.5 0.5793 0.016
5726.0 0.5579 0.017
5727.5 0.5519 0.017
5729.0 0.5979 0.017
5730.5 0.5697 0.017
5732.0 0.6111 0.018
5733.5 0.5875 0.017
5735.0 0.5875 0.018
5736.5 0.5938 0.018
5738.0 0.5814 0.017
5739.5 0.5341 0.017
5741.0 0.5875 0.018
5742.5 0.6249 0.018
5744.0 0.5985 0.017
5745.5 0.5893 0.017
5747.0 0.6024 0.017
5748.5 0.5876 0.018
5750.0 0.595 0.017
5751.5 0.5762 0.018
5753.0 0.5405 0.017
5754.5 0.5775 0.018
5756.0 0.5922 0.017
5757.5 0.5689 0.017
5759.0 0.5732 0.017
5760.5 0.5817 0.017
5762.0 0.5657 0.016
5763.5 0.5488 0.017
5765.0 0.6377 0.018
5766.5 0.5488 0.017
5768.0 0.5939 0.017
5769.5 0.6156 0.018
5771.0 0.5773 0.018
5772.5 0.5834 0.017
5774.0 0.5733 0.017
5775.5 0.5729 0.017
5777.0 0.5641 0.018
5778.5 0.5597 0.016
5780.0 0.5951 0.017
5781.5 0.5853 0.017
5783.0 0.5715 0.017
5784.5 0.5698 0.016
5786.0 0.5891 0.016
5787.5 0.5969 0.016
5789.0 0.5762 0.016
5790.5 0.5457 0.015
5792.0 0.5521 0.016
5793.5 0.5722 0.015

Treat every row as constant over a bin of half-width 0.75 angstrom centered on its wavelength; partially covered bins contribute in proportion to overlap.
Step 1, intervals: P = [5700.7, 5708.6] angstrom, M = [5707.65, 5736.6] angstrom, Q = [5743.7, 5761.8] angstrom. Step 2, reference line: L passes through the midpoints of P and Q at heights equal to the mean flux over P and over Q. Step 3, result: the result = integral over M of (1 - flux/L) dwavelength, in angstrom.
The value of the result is 0.2 angstrom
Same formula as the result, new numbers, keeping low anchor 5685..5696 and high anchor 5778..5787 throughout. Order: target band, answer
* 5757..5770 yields -0.05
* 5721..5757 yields -0.25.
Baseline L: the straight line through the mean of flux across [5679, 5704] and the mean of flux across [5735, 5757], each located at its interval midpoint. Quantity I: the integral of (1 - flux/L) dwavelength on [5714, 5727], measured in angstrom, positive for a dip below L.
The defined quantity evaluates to 0.1 angstrom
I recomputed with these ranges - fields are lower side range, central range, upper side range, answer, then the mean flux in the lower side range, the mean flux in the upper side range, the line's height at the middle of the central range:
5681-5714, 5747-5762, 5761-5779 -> 0.01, 0.575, 0.579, 0.578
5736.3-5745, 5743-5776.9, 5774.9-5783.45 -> -0.07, 0.586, 0.575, 0.581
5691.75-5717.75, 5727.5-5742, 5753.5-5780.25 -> -0.13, 0.576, 0.579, 0.577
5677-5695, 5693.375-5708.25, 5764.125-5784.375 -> -0.16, 0.574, 0.582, 0.575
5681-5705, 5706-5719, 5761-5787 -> 0.29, 0.581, 0.58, 0.58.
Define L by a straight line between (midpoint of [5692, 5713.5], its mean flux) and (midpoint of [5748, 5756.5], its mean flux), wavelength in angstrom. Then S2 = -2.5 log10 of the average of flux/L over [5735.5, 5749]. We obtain -0.02 mag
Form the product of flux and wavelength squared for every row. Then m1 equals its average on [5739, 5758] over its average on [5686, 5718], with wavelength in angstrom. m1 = 1.0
